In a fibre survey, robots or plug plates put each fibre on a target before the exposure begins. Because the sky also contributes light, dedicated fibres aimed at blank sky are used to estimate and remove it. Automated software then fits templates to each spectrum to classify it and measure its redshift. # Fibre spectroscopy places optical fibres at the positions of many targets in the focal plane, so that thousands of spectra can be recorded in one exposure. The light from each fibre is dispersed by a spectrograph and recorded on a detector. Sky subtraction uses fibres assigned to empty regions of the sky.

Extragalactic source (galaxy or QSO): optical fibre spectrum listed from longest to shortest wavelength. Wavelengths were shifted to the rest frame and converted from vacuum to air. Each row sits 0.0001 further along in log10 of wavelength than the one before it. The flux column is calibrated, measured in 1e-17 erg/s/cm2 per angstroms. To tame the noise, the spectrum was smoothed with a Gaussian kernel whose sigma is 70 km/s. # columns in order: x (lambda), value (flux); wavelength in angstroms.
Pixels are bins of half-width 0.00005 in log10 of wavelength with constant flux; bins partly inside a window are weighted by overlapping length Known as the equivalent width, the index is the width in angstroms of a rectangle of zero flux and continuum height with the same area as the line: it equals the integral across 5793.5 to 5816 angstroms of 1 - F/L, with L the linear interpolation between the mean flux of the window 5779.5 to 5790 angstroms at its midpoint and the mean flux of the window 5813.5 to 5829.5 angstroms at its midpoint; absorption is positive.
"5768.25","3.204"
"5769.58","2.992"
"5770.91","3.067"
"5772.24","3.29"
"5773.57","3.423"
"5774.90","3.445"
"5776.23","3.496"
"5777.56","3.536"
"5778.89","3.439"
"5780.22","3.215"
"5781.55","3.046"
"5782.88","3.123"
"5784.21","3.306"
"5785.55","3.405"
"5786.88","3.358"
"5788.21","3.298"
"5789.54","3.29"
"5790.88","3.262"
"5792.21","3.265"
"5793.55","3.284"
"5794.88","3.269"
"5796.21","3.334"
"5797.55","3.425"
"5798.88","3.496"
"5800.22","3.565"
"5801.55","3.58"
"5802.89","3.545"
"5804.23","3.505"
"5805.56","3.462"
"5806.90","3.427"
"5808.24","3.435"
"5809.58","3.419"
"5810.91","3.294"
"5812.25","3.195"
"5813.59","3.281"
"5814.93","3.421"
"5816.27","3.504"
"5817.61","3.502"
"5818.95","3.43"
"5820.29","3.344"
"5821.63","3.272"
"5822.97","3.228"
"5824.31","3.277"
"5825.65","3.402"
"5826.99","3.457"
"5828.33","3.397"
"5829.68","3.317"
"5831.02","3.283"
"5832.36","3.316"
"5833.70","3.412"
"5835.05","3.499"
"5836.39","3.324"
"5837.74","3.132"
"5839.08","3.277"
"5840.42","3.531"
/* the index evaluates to -0.62 angstroms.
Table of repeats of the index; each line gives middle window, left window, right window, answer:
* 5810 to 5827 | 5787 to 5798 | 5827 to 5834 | -0.1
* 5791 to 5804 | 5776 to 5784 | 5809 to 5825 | -0.4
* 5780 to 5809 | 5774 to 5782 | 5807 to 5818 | 0.1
